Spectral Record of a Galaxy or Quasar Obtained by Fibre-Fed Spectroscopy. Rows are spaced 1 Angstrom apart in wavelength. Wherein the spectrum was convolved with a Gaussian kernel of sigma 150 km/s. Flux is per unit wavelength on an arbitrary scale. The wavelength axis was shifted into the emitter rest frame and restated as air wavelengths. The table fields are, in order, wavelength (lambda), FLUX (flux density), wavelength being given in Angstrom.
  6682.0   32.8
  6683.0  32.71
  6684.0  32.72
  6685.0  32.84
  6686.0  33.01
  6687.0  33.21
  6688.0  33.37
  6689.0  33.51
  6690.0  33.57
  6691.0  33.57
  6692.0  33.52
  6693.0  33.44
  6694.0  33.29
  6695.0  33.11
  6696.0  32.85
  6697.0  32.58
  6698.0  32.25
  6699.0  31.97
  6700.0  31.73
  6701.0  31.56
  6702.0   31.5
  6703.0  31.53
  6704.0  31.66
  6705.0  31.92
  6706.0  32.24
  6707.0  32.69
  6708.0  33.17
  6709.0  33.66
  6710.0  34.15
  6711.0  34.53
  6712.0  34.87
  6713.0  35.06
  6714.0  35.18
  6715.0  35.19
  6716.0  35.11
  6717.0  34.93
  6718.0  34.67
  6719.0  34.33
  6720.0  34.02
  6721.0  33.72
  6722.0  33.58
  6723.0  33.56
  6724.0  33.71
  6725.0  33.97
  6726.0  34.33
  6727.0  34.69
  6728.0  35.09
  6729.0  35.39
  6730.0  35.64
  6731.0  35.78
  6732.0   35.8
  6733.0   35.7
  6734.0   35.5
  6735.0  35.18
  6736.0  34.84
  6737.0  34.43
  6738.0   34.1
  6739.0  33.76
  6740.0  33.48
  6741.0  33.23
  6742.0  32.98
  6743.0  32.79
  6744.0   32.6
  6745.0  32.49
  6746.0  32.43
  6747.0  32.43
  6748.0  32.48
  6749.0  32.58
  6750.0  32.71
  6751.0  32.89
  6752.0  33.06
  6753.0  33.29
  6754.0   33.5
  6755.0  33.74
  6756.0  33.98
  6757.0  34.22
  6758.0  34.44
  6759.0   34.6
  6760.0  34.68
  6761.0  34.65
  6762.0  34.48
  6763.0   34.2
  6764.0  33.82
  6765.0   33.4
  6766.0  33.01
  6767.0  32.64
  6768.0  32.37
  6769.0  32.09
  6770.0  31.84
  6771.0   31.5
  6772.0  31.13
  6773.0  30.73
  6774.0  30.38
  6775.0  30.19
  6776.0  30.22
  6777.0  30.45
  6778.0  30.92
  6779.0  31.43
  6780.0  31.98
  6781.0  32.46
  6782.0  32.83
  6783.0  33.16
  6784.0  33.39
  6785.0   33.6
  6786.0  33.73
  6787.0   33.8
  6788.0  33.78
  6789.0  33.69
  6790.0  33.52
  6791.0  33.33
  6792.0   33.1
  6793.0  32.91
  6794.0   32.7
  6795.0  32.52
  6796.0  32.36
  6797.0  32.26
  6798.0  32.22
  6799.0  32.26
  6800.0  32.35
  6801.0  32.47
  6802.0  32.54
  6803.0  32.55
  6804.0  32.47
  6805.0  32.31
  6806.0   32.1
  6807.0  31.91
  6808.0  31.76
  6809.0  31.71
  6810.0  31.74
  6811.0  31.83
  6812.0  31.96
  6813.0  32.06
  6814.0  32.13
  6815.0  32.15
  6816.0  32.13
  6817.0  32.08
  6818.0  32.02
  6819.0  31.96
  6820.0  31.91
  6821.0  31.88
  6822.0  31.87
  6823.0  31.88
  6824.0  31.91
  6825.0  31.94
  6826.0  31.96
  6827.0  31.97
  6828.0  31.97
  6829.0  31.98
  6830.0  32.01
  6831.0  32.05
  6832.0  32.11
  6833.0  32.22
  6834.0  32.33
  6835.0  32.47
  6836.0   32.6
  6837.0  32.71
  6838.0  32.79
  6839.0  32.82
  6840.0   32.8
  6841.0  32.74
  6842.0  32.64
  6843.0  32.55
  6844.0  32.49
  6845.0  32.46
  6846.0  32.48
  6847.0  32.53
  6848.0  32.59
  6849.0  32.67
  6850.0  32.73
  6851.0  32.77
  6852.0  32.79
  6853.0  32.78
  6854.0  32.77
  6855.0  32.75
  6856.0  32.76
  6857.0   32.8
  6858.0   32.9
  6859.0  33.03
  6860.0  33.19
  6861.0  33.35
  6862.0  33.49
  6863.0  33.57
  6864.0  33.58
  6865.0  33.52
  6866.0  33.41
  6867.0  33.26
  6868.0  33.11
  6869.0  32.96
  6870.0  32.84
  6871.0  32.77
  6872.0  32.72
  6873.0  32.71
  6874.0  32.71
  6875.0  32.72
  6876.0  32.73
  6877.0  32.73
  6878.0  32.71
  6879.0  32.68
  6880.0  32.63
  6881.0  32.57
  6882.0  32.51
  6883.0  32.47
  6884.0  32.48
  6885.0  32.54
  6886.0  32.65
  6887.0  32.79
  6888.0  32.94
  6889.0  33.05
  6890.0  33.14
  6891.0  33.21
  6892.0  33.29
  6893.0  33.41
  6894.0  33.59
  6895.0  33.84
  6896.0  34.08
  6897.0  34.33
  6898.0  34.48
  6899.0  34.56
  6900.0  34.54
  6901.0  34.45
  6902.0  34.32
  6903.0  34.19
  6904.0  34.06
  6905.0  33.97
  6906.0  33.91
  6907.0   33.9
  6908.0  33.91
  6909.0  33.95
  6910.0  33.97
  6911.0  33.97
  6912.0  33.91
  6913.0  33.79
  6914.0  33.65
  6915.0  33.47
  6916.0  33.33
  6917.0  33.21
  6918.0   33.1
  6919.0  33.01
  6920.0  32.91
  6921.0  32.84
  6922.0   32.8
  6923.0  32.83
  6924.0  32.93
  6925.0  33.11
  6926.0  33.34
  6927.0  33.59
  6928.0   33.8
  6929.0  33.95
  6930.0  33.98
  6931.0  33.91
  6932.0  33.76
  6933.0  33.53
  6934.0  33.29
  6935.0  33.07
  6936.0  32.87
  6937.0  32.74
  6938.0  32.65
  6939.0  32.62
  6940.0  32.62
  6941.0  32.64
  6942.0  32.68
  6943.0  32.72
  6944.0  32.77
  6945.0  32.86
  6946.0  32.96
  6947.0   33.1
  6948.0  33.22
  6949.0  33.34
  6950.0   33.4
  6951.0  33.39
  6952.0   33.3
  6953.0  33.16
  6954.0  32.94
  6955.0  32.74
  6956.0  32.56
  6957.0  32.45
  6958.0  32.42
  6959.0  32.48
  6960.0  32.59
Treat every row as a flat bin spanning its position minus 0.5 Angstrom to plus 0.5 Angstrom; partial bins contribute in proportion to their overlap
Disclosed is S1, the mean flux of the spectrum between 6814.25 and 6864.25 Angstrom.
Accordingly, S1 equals 32.5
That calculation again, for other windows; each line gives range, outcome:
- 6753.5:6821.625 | 32.6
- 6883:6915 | 33.7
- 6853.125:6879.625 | 33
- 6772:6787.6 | 31.9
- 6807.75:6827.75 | 31.9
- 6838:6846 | 32.6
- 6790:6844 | 32.3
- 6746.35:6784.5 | 32.7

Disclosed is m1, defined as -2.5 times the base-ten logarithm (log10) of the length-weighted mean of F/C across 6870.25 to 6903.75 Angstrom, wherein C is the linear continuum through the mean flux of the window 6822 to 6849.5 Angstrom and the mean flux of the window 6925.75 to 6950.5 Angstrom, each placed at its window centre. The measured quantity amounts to -0.02 mag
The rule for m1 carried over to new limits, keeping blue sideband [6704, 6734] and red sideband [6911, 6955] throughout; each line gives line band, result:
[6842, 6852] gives 0.035 mag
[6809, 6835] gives 0.059 mag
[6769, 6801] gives 0.056 mag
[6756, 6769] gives 0.010 mag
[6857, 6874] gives 0.014 mag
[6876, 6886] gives 0.029 mag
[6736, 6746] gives 0.028 mag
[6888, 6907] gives -0.016 mag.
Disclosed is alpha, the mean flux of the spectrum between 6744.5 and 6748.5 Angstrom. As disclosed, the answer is 32.5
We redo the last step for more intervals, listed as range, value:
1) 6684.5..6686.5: 32.9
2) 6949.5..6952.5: 33.4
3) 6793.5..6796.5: 32.5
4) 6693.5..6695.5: 33.2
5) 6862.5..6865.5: 33.6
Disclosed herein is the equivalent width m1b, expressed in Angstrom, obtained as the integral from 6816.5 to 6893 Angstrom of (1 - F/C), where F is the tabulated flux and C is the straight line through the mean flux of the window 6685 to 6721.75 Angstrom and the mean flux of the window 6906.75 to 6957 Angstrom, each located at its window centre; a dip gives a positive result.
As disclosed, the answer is 1.4 Angstrom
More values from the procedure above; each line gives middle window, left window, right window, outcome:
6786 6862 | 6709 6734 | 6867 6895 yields 2.4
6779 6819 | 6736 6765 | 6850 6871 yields 0.9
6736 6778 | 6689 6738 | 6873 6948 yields 1.1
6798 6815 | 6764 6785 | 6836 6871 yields 0.1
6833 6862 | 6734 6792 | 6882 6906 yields 0.6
